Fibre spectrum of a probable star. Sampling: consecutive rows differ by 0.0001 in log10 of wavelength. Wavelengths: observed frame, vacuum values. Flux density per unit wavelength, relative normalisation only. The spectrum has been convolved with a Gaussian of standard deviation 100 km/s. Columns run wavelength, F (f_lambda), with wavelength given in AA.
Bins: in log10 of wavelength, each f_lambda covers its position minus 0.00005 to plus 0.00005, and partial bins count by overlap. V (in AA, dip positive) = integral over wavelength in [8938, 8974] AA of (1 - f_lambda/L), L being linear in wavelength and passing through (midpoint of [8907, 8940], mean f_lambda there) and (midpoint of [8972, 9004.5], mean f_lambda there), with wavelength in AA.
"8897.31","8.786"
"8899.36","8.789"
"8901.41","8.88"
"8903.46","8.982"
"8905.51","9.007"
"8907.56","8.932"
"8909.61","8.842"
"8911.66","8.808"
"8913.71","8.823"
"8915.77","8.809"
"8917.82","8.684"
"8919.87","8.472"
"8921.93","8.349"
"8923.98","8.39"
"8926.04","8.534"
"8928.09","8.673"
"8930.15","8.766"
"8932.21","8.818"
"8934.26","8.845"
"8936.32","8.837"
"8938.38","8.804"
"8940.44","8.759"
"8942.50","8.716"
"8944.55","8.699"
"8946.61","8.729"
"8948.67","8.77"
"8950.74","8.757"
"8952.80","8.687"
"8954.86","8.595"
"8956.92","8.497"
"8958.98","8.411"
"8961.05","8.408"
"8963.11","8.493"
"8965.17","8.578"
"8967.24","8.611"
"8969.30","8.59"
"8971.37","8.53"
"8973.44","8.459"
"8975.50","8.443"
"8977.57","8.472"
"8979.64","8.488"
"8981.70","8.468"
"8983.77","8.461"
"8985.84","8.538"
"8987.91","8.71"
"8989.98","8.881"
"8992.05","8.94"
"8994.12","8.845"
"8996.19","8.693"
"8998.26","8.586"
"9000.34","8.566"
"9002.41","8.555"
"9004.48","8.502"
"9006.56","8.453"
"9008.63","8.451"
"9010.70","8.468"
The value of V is 0.17 AA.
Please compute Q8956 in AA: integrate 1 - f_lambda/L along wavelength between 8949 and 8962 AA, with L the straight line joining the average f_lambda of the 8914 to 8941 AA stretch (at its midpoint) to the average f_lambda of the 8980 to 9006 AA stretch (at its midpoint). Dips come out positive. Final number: 0.1 AA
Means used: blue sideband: 8.67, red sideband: 8.64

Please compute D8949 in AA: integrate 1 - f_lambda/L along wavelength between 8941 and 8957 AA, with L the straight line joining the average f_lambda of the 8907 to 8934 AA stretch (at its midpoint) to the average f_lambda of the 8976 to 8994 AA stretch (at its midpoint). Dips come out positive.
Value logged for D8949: -0.1 AA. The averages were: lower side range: 8.69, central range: 8.7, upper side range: 8.63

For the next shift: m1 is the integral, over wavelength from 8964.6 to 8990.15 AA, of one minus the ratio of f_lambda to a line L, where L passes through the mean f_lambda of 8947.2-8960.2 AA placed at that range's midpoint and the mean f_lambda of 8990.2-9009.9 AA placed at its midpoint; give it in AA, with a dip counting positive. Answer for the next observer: 0.23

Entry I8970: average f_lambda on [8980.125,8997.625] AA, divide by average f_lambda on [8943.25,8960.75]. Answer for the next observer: 1.0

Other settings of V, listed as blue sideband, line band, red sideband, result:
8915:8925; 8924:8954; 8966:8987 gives -0.71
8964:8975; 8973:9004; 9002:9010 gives -0.33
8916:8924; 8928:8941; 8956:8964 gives -0.46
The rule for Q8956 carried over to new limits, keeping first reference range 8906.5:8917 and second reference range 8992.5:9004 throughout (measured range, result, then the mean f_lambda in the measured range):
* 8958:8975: 0.4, 8.51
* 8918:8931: 0.4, 8.54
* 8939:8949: 0.0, 8.74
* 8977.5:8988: 0.2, 8.51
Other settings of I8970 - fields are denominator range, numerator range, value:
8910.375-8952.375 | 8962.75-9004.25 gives 0.99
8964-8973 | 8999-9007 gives 0.99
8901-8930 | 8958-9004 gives 0.98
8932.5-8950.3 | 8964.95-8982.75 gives 0.97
